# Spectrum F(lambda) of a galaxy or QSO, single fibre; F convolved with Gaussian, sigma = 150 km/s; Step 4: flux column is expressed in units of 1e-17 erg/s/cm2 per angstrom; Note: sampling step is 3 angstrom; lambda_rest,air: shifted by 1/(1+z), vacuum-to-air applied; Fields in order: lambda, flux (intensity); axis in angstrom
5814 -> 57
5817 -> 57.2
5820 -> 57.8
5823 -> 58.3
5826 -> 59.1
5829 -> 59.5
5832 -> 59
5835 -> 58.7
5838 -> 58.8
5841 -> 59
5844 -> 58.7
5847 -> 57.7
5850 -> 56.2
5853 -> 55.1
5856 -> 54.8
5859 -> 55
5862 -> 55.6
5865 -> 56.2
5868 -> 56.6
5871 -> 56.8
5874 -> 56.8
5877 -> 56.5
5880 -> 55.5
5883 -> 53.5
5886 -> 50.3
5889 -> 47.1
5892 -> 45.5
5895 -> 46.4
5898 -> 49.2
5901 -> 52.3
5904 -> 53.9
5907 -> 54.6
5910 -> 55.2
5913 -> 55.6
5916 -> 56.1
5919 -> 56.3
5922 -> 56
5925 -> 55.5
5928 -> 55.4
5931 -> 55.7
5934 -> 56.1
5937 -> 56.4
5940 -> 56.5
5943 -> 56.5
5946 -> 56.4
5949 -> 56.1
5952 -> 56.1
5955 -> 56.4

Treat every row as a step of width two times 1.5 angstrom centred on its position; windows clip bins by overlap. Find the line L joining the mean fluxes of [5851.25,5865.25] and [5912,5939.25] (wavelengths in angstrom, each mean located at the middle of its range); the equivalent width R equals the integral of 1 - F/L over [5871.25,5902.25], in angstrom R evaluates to 2.24 angstrom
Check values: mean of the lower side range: 55.3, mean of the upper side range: 55.9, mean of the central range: 51.5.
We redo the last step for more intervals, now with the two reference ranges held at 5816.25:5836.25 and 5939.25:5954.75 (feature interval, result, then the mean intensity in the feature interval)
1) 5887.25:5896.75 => 1.8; 46.5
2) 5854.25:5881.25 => 0.8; 56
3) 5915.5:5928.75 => 0.2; 55.9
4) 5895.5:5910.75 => 1.2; 52.5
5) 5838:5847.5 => -0.1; 58.6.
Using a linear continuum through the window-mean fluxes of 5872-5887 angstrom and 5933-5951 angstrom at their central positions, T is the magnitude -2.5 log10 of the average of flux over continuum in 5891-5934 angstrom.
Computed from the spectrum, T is 0.040 mag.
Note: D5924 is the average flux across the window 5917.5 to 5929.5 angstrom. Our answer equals 55.8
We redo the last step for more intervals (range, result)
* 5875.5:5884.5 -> 55.2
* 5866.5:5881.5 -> 56.4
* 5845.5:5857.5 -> 56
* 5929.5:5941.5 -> 56.2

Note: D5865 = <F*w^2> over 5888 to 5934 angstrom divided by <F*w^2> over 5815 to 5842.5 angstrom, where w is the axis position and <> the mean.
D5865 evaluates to 0.9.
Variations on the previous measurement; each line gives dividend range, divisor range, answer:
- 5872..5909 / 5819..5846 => 0.90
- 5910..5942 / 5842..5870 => 1.02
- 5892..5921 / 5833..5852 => 0.93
